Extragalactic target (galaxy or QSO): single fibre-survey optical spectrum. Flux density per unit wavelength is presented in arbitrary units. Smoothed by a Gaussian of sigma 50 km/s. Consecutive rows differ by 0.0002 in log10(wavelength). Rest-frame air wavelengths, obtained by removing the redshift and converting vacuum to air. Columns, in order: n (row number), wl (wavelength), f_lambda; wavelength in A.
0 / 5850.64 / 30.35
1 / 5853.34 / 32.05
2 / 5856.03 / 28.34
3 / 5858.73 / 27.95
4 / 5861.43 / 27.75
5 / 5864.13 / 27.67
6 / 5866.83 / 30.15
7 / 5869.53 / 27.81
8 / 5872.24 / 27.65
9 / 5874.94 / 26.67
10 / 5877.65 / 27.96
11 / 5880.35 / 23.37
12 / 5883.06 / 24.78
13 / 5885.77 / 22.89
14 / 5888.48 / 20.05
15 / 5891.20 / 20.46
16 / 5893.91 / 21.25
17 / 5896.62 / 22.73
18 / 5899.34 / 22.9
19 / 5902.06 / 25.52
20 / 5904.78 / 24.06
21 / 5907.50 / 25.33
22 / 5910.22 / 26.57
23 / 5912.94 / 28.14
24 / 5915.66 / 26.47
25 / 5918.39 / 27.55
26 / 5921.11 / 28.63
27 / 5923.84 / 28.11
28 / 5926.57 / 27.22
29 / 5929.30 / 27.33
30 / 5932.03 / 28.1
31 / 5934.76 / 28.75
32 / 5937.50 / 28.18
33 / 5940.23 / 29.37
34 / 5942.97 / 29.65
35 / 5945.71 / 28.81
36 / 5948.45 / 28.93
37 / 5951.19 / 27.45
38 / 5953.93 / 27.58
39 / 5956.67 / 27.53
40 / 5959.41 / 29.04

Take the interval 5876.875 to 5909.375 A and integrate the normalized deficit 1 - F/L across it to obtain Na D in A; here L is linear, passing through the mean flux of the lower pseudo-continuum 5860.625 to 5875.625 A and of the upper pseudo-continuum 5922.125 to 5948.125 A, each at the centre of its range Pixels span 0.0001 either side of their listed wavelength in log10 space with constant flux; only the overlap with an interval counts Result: 5.48 A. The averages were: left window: 28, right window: 28.4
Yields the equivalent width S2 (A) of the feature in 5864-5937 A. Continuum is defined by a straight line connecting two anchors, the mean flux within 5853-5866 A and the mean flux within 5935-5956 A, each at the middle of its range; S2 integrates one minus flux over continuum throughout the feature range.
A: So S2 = 6.88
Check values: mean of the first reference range 28.6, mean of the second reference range 28.5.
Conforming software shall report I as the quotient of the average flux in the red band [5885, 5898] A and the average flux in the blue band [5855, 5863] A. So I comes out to 0.77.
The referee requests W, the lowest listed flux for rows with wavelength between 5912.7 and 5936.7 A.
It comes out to 26.47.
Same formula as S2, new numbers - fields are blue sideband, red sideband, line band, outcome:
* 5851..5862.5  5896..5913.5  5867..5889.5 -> 1.5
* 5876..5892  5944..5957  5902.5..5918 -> -0.5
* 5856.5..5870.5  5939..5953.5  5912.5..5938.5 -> 0.7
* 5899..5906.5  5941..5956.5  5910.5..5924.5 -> -1.1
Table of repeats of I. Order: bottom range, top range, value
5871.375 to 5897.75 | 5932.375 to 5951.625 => 1.21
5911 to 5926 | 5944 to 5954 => 1.02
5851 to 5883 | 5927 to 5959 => 1.02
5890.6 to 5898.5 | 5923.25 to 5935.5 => 1.28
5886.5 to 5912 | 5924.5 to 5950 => 1.22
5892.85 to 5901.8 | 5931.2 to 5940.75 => 1.26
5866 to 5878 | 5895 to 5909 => 0.86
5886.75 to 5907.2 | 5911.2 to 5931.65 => 1.22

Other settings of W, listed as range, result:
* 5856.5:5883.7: 23.37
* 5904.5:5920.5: 24.06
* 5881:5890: 20.05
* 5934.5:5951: 28.18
